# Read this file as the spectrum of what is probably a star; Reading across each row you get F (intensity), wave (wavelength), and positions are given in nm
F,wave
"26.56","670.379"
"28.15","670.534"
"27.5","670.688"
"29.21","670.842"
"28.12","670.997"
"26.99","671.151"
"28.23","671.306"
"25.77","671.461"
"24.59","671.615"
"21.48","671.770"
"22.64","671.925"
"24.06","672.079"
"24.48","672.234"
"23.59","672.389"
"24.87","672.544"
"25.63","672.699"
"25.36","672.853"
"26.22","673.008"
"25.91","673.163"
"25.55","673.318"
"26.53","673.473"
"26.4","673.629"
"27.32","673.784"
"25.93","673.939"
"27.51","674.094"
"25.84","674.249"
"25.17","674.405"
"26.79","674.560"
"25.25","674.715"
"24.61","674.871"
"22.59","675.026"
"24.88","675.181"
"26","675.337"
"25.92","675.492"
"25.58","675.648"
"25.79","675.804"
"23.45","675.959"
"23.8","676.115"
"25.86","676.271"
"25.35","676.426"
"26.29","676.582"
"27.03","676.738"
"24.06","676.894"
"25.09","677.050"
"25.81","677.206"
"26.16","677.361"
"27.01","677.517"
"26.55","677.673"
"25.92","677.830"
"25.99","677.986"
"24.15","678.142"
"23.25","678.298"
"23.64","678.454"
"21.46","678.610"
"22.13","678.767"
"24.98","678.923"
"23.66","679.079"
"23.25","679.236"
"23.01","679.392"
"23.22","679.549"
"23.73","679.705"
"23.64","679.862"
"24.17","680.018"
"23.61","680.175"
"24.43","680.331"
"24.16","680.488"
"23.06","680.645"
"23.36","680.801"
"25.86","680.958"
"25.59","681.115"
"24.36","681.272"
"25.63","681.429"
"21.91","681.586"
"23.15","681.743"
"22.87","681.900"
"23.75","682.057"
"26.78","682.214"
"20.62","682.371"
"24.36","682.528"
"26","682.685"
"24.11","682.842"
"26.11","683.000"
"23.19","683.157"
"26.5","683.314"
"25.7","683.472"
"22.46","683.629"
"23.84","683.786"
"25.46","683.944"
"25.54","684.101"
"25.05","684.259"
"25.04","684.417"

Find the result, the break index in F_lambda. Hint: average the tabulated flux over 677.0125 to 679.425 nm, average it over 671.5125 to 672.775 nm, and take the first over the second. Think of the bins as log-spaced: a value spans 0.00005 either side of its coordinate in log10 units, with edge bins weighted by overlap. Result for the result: 1.02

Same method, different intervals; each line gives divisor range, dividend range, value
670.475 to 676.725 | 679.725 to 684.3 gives 0.95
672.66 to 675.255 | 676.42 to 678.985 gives 0.97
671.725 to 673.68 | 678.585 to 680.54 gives 0.95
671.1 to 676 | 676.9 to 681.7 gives 0.96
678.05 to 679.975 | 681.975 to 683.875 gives 1.05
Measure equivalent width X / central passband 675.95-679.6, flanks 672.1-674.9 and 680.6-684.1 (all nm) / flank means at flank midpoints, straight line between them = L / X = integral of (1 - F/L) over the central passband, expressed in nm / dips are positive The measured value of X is 0.06 nm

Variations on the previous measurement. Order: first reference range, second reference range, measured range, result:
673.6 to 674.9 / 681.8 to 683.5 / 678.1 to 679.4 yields 0.102 nm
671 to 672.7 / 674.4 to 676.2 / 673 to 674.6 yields -0.087 nm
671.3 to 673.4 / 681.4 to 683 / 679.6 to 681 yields 0.011 nm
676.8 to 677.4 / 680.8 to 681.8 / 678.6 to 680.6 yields 0.094 nm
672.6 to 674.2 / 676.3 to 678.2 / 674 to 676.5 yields 0.072 nm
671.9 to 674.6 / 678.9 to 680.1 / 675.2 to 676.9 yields -0.048 nm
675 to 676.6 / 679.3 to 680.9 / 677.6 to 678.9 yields 0.007 nm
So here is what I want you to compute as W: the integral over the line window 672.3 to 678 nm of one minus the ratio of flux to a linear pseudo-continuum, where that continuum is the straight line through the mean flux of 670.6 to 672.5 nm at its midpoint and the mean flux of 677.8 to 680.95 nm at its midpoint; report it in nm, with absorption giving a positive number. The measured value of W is -0.203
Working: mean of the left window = 25.6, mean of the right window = 23.8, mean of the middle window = 25.6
